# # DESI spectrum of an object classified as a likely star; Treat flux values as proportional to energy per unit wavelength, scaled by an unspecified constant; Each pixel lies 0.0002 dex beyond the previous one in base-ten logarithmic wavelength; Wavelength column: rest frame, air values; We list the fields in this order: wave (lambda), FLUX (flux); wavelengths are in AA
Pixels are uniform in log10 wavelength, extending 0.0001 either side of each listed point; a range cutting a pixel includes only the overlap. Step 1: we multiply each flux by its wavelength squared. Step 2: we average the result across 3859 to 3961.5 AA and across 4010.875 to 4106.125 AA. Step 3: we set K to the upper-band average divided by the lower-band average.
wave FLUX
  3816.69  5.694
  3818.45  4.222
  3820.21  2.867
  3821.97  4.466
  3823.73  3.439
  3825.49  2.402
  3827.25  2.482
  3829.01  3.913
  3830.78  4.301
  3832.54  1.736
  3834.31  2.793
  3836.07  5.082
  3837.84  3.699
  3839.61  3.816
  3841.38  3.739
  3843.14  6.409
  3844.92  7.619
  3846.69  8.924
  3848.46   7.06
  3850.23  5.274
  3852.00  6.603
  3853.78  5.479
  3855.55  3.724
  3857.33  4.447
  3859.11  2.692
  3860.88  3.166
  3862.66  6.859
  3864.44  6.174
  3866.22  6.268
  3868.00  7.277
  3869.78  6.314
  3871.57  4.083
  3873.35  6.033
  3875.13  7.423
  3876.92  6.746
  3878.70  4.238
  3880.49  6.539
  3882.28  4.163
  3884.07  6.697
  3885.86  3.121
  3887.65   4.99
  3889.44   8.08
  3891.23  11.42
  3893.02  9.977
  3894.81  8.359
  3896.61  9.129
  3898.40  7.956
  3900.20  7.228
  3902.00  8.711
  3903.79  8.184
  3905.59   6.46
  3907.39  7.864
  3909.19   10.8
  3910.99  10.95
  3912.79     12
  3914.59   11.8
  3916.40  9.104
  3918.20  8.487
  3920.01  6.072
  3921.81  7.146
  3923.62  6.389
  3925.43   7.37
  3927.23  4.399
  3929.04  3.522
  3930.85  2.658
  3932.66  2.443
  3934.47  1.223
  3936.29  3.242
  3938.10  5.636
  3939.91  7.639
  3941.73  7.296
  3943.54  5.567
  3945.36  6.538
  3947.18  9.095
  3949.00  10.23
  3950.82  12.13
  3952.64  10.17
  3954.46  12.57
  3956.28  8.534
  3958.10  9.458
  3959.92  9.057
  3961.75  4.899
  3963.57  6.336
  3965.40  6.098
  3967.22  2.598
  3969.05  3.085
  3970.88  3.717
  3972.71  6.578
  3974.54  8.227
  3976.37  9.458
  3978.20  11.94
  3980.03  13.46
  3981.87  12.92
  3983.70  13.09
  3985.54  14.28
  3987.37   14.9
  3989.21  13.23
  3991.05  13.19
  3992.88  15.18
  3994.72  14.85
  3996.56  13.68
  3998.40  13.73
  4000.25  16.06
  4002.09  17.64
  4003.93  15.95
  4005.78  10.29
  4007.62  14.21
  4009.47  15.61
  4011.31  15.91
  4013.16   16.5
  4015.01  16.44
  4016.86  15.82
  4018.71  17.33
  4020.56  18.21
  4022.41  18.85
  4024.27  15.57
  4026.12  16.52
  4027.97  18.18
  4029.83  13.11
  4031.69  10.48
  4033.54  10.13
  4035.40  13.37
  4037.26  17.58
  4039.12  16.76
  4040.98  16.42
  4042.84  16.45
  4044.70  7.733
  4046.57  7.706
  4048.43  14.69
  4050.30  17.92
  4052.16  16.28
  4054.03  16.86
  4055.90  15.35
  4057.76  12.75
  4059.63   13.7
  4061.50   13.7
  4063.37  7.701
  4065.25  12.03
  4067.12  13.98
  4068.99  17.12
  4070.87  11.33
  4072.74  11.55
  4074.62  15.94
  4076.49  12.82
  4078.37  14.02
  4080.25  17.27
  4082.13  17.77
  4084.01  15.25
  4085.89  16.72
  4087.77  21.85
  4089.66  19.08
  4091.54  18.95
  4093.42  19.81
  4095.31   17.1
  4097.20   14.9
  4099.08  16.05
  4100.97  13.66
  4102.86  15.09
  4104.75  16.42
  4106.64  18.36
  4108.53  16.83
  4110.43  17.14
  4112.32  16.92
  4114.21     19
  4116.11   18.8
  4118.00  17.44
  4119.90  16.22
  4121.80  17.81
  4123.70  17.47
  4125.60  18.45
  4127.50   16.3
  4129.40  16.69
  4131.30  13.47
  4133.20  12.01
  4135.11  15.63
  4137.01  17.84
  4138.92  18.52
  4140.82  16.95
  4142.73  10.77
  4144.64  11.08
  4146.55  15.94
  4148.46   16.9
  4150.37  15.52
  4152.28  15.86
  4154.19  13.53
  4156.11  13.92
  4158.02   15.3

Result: 2.29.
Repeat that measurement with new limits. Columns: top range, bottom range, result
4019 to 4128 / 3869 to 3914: 2.27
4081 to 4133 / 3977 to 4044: 1.20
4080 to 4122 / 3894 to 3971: 2.59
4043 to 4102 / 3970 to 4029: 1.09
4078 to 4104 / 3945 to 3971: 2.34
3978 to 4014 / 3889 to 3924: 1.70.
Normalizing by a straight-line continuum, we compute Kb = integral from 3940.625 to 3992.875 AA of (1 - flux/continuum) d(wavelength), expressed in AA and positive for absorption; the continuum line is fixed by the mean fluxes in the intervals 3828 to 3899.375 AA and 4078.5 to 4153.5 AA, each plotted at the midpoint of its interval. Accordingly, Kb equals 4.76 AA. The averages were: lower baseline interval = 5.81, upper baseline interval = 16.6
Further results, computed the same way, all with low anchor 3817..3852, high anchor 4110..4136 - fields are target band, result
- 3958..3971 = 5.8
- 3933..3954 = 4.7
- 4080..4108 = -3.3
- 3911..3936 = 5.1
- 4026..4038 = -1.1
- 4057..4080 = 1.9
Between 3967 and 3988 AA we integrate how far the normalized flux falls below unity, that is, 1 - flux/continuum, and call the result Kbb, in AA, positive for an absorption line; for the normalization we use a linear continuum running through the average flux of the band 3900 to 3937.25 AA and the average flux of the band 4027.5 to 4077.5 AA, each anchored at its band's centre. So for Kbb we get 0.8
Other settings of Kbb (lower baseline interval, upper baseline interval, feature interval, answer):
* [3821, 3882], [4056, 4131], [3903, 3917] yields -3.6 AA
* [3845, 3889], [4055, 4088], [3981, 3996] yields -4.3 AA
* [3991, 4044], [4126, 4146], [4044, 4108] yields 0.4 AA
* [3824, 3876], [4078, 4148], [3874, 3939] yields 3.5 AA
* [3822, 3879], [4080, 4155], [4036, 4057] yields -2.2 AA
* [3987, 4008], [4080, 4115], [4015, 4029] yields -1.9 AA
